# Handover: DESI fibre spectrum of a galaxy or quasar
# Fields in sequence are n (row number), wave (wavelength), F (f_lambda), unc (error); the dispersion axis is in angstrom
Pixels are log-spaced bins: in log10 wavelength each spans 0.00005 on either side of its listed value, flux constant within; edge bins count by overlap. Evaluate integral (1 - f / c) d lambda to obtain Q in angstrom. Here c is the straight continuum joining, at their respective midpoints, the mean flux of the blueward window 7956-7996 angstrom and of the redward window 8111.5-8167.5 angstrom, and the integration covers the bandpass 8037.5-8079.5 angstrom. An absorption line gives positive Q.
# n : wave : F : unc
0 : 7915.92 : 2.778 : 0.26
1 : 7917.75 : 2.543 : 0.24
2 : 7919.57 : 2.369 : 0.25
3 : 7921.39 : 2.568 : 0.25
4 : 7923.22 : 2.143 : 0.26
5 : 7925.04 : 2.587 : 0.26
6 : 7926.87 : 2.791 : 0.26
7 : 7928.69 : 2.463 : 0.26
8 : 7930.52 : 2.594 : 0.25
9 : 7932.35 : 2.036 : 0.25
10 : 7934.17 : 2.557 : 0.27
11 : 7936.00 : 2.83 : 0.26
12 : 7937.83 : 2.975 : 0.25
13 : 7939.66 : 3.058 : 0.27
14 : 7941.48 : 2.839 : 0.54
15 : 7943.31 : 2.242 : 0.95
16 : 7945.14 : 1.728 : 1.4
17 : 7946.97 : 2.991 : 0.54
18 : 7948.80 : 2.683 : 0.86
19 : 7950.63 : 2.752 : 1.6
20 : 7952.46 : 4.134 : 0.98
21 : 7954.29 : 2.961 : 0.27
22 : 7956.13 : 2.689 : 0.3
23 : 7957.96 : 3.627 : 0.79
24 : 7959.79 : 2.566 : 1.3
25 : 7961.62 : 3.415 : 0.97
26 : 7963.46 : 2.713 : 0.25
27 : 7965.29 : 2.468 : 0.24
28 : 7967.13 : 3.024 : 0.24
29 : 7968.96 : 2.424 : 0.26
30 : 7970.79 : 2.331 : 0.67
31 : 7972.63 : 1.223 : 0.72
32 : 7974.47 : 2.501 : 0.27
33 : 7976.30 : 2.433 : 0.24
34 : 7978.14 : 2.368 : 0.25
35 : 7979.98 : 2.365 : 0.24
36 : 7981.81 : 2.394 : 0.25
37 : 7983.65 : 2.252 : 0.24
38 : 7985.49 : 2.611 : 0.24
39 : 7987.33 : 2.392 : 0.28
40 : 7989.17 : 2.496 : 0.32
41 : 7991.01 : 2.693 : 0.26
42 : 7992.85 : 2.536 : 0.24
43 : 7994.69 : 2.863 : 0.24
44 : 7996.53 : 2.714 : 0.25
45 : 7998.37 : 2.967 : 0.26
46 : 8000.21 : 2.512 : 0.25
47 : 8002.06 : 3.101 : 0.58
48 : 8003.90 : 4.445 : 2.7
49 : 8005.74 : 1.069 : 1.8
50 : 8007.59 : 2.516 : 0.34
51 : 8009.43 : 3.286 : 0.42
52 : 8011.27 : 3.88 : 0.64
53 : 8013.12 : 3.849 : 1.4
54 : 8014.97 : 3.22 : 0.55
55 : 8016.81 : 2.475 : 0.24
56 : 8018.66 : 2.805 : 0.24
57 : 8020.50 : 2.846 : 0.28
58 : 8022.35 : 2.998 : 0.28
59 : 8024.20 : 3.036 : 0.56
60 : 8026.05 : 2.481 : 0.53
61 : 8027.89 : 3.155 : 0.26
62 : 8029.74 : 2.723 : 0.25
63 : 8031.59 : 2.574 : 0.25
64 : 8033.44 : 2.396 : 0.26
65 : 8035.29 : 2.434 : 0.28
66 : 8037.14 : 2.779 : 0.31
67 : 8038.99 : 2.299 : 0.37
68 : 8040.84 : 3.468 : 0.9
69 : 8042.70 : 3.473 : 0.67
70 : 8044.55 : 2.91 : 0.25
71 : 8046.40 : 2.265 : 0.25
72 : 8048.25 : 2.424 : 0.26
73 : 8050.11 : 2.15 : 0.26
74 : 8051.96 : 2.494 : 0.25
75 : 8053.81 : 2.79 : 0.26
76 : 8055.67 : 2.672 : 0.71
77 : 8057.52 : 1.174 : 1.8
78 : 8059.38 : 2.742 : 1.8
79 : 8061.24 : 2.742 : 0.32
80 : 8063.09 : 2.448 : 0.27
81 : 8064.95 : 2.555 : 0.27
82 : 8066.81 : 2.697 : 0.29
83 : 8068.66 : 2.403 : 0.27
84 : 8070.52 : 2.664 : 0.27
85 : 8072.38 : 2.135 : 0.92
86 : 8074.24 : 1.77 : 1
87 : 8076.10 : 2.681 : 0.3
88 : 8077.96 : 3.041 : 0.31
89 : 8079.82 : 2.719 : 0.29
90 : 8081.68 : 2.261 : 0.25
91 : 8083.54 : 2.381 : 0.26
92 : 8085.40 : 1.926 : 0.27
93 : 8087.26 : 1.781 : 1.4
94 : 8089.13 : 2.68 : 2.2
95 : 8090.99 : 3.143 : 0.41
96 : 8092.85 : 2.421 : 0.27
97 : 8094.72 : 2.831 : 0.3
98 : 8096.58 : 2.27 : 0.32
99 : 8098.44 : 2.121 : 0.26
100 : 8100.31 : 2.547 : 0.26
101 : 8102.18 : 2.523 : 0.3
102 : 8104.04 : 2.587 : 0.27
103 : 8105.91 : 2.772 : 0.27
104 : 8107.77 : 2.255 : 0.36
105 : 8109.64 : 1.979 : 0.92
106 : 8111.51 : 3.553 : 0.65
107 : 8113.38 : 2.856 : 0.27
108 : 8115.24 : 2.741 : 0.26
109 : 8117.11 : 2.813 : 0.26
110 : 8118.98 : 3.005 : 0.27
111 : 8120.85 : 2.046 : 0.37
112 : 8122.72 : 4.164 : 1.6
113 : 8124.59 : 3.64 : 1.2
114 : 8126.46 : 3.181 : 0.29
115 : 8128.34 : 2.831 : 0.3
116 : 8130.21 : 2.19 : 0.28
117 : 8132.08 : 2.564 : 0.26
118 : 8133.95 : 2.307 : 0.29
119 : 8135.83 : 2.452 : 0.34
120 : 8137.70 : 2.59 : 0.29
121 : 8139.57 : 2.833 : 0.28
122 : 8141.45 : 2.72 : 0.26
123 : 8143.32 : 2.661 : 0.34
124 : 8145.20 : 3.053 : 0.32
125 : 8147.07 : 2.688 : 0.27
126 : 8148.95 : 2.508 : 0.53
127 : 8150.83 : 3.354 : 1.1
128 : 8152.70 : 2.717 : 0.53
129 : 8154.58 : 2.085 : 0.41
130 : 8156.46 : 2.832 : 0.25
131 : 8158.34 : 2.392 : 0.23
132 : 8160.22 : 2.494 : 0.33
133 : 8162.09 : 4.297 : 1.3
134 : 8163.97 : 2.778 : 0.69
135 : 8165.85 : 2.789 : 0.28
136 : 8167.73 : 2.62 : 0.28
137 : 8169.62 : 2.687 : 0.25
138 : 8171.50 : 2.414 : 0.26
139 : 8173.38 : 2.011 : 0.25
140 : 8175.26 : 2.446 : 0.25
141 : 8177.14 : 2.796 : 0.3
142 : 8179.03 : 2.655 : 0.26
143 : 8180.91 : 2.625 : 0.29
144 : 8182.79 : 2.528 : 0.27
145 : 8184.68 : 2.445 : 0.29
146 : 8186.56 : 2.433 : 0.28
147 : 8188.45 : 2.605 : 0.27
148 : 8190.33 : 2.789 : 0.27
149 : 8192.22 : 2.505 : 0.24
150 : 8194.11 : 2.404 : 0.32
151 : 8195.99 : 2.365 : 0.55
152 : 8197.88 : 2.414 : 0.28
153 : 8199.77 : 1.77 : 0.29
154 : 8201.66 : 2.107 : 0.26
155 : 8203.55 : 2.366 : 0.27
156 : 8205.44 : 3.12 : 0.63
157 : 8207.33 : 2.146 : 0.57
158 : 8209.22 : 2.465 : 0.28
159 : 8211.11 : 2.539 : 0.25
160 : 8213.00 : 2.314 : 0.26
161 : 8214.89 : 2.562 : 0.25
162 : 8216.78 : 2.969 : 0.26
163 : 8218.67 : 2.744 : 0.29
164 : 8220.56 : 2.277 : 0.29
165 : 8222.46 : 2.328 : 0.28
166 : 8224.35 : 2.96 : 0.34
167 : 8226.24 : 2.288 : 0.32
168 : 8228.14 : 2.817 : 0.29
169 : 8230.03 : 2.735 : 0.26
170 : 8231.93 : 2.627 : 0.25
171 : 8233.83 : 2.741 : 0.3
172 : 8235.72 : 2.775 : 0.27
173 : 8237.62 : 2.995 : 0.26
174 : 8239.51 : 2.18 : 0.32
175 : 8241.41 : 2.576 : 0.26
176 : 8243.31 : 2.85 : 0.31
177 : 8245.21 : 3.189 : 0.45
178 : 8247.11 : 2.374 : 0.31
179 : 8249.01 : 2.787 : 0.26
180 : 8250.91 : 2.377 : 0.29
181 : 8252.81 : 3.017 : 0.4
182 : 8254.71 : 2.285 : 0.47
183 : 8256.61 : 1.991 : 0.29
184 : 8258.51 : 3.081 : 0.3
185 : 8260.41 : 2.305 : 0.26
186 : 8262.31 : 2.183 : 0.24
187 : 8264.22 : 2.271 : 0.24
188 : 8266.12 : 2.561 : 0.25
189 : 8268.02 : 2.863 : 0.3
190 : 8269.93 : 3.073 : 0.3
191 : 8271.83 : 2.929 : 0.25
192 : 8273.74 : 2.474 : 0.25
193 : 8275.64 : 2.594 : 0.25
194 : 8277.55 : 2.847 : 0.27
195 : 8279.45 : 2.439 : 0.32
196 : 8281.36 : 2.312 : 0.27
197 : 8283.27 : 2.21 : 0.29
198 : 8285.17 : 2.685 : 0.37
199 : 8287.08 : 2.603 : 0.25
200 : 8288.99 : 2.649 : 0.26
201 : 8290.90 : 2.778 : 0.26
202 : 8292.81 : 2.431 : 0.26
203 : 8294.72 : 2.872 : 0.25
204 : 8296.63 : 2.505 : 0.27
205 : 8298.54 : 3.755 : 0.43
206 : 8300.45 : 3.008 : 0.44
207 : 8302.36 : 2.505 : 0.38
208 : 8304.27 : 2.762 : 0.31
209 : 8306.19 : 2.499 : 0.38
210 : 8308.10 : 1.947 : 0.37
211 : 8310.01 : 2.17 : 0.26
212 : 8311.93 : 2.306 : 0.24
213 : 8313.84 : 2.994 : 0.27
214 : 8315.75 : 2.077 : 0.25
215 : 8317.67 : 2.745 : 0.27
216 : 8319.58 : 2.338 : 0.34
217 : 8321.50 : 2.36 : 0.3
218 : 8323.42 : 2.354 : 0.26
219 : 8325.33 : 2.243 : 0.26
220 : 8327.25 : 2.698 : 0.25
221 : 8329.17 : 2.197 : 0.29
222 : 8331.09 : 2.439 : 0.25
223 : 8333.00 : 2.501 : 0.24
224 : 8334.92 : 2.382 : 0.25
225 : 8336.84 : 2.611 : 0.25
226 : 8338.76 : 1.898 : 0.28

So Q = 2.2 angstrom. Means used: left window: 2.56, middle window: 2.55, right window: 2.82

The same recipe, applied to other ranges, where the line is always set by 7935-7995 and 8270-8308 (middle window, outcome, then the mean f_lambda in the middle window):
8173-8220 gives 3.1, 2.49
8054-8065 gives 1.1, 2.4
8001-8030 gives -3.7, 3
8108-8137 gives -1.6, 2.81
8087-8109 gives 1.2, 2.51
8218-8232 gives 0.4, 2.59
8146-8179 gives -0.5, 2.7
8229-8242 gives 0.0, 2.67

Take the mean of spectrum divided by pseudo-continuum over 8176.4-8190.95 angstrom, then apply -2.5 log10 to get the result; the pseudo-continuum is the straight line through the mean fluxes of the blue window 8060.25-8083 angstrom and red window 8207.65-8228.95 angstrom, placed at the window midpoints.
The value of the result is -0.02 mag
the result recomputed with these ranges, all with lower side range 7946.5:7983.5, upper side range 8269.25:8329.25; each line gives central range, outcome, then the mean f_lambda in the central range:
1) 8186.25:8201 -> 0.09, 2.4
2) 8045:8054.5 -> 0.09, 2.44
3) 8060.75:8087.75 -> 0.10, 2.42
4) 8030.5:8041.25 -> 0.02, 2.62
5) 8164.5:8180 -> 0.03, 2.56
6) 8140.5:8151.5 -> -0.07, 2.82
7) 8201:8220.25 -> 0.03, 2.53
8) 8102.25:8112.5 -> 0.01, 2.62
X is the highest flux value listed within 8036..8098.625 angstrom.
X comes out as 3.473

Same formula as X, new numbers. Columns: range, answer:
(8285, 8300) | 3.755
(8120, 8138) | 4.164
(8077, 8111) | 3.143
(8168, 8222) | 3.12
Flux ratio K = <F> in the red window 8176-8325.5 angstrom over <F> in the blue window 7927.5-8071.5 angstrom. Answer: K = 1.0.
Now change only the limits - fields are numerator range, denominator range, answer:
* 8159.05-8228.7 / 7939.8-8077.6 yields 0.96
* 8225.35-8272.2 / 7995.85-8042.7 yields 0.91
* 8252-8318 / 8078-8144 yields 0.98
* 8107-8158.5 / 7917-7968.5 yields 1.01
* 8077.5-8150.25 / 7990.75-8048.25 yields 0.93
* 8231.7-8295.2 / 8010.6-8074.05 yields 0.97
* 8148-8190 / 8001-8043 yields 0.91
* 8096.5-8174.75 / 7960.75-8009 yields 1.05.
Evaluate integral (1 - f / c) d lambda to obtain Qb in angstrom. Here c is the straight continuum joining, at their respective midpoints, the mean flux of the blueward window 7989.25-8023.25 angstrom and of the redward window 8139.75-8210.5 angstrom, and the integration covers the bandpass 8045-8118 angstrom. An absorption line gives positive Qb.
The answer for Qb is 7.5 angstrom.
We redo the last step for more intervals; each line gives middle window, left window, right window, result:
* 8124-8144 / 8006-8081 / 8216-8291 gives -0.4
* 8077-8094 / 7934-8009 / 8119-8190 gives 1.3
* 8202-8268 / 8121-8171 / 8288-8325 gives 2.4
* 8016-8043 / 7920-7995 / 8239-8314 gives -1.8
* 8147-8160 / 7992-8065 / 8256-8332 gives 0.1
